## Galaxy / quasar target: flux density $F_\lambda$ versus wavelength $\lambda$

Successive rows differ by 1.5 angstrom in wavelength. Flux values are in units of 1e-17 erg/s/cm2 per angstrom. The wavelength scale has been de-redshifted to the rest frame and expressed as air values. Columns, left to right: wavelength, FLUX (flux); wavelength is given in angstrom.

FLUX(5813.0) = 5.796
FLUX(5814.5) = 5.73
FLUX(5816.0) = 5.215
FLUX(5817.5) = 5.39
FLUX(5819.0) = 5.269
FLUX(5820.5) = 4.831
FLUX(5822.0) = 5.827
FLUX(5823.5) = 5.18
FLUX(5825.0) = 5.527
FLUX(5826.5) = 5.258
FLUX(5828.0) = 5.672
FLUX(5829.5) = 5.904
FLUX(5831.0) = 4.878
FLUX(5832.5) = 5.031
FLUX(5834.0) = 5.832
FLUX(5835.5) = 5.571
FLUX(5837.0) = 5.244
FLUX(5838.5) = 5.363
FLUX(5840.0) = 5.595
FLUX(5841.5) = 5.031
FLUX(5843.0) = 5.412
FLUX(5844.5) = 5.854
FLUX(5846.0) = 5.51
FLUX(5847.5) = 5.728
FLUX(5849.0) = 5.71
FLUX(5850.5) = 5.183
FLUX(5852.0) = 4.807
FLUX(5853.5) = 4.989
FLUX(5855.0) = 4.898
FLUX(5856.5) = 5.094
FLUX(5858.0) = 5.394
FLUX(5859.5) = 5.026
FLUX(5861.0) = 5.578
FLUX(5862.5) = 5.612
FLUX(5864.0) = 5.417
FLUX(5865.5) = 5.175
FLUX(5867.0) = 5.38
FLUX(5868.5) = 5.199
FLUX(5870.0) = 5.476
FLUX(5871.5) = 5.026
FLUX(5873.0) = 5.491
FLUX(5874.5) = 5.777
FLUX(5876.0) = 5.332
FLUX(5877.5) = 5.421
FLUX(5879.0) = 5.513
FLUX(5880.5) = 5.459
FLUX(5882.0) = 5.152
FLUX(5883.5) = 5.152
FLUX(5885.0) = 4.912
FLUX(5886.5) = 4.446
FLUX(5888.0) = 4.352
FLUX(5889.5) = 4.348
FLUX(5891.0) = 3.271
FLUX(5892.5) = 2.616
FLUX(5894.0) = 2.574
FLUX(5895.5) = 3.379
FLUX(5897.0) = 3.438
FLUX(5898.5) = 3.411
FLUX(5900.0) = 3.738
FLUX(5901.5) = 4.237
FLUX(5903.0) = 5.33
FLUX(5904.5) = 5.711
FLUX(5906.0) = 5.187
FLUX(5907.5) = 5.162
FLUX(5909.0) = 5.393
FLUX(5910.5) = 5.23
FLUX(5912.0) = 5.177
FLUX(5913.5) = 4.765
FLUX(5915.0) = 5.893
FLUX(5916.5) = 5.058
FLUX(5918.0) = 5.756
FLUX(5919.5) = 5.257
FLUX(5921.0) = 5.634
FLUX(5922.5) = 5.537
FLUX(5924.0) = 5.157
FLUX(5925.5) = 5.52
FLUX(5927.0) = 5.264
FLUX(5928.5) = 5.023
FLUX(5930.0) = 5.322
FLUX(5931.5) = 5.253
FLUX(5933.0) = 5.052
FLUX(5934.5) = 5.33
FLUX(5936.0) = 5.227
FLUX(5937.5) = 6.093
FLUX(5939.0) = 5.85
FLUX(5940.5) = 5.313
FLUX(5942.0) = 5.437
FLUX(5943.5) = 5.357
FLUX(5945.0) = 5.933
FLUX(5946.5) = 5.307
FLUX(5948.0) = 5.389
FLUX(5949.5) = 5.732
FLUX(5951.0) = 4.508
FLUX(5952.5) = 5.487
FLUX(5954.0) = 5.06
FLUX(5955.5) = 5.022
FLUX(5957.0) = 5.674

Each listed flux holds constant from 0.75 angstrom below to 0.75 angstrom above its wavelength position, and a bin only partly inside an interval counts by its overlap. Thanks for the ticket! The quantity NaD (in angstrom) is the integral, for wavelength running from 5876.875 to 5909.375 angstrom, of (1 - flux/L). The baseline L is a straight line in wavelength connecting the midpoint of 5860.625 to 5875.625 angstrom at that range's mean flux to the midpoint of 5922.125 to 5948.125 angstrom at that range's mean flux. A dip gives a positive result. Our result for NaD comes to 5.8 angstrom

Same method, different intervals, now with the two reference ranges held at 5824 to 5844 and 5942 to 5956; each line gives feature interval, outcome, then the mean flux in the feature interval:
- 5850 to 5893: 2.8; 5.03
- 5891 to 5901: 4.0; 3.22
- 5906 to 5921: 0.1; 5.31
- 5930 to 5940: -0.2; 5.45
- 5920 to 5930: 0.0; 5.35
